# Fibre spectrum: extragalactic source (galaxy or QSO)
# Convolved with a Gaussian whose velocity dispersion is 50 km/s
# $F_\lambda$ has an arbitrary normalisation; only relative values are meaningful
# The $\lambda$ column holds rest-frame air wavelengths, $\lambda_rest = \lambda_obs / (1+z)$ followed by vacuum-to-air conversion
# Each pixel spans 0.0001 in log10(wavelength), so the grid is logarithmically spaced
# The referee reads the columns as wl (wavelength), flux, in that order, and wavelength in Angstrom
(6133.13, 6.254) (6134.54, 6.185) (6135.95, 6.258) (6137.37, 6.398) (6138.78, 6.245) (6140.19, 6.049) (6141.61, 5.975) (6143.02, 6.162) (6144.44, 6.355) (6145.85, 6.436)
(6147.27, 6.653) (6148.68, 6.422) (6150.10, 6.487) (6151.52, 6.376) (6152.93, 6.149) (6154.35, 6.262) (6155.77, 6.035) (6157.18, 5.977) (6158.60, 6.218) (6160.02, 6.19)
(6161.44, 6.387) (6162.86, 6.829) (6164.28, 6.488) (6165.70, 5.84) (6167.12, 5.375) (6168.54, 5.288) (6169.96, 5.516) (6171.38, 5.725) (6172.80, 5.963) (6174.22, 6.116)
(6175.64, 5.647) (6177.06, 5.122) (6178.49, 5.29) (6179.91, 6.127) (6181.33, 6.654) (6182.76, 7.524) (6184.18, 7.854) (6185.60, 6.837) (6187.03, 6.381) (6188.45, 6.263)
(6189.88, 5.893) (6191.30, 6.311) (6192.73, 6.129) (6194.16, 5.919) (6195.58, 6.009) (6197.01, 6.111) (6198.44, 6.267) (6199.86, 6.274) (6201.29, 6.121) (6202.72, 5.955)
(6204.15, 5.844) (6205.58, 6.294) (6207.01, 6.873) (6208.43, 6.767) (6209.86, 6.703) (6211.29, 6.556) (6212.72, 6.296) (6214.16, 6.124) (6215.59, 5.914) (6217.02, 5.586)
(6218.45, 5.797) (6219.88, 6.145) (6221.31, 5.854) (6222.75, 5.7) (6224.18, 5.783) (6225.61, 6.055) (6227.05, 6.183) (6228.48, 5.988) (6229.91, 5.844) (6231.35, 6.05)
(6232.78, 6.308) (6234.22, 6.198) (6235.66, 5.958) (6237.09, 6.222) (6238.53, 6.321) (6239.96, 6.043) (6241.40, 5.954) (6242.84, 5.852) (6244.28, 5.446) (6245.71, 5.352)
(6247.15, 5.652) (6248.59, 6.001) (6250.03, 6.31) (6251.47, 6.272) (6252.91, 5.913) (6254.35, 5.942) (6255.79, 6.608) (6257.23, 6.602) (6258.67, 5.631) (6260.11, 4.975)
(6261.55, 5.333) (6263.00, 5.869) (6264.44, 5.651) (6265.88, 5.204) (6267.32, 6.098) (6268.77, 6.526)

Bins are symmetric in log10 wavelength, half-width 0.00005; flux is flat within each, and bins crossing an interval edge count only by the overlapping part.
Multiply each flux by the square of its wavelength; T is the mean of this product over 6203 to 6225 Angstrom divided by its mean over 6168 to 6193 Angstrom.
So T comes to 1.0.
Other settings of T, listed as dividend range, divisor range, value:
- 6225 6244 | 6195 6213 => 0.97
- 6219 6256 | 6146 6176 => 1.01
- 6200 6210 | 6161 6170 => 1.07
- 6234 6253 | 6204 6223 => 0.97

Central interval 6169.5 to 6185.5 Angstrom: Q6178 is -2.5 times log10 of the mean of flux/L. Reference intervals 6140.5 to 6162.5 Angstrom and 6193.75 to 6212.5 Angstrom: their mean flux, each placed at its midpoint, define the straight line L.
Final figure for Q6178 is 0.018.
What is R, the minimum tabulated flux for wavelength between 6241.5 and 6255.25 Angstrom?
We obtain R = 5.352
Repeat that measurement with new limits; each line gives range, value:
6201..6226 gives 5.586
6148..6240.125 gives 5.122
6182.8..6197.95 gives 5.893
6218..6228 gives 5.7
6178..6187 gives 5.29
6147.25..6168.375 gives 5.375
